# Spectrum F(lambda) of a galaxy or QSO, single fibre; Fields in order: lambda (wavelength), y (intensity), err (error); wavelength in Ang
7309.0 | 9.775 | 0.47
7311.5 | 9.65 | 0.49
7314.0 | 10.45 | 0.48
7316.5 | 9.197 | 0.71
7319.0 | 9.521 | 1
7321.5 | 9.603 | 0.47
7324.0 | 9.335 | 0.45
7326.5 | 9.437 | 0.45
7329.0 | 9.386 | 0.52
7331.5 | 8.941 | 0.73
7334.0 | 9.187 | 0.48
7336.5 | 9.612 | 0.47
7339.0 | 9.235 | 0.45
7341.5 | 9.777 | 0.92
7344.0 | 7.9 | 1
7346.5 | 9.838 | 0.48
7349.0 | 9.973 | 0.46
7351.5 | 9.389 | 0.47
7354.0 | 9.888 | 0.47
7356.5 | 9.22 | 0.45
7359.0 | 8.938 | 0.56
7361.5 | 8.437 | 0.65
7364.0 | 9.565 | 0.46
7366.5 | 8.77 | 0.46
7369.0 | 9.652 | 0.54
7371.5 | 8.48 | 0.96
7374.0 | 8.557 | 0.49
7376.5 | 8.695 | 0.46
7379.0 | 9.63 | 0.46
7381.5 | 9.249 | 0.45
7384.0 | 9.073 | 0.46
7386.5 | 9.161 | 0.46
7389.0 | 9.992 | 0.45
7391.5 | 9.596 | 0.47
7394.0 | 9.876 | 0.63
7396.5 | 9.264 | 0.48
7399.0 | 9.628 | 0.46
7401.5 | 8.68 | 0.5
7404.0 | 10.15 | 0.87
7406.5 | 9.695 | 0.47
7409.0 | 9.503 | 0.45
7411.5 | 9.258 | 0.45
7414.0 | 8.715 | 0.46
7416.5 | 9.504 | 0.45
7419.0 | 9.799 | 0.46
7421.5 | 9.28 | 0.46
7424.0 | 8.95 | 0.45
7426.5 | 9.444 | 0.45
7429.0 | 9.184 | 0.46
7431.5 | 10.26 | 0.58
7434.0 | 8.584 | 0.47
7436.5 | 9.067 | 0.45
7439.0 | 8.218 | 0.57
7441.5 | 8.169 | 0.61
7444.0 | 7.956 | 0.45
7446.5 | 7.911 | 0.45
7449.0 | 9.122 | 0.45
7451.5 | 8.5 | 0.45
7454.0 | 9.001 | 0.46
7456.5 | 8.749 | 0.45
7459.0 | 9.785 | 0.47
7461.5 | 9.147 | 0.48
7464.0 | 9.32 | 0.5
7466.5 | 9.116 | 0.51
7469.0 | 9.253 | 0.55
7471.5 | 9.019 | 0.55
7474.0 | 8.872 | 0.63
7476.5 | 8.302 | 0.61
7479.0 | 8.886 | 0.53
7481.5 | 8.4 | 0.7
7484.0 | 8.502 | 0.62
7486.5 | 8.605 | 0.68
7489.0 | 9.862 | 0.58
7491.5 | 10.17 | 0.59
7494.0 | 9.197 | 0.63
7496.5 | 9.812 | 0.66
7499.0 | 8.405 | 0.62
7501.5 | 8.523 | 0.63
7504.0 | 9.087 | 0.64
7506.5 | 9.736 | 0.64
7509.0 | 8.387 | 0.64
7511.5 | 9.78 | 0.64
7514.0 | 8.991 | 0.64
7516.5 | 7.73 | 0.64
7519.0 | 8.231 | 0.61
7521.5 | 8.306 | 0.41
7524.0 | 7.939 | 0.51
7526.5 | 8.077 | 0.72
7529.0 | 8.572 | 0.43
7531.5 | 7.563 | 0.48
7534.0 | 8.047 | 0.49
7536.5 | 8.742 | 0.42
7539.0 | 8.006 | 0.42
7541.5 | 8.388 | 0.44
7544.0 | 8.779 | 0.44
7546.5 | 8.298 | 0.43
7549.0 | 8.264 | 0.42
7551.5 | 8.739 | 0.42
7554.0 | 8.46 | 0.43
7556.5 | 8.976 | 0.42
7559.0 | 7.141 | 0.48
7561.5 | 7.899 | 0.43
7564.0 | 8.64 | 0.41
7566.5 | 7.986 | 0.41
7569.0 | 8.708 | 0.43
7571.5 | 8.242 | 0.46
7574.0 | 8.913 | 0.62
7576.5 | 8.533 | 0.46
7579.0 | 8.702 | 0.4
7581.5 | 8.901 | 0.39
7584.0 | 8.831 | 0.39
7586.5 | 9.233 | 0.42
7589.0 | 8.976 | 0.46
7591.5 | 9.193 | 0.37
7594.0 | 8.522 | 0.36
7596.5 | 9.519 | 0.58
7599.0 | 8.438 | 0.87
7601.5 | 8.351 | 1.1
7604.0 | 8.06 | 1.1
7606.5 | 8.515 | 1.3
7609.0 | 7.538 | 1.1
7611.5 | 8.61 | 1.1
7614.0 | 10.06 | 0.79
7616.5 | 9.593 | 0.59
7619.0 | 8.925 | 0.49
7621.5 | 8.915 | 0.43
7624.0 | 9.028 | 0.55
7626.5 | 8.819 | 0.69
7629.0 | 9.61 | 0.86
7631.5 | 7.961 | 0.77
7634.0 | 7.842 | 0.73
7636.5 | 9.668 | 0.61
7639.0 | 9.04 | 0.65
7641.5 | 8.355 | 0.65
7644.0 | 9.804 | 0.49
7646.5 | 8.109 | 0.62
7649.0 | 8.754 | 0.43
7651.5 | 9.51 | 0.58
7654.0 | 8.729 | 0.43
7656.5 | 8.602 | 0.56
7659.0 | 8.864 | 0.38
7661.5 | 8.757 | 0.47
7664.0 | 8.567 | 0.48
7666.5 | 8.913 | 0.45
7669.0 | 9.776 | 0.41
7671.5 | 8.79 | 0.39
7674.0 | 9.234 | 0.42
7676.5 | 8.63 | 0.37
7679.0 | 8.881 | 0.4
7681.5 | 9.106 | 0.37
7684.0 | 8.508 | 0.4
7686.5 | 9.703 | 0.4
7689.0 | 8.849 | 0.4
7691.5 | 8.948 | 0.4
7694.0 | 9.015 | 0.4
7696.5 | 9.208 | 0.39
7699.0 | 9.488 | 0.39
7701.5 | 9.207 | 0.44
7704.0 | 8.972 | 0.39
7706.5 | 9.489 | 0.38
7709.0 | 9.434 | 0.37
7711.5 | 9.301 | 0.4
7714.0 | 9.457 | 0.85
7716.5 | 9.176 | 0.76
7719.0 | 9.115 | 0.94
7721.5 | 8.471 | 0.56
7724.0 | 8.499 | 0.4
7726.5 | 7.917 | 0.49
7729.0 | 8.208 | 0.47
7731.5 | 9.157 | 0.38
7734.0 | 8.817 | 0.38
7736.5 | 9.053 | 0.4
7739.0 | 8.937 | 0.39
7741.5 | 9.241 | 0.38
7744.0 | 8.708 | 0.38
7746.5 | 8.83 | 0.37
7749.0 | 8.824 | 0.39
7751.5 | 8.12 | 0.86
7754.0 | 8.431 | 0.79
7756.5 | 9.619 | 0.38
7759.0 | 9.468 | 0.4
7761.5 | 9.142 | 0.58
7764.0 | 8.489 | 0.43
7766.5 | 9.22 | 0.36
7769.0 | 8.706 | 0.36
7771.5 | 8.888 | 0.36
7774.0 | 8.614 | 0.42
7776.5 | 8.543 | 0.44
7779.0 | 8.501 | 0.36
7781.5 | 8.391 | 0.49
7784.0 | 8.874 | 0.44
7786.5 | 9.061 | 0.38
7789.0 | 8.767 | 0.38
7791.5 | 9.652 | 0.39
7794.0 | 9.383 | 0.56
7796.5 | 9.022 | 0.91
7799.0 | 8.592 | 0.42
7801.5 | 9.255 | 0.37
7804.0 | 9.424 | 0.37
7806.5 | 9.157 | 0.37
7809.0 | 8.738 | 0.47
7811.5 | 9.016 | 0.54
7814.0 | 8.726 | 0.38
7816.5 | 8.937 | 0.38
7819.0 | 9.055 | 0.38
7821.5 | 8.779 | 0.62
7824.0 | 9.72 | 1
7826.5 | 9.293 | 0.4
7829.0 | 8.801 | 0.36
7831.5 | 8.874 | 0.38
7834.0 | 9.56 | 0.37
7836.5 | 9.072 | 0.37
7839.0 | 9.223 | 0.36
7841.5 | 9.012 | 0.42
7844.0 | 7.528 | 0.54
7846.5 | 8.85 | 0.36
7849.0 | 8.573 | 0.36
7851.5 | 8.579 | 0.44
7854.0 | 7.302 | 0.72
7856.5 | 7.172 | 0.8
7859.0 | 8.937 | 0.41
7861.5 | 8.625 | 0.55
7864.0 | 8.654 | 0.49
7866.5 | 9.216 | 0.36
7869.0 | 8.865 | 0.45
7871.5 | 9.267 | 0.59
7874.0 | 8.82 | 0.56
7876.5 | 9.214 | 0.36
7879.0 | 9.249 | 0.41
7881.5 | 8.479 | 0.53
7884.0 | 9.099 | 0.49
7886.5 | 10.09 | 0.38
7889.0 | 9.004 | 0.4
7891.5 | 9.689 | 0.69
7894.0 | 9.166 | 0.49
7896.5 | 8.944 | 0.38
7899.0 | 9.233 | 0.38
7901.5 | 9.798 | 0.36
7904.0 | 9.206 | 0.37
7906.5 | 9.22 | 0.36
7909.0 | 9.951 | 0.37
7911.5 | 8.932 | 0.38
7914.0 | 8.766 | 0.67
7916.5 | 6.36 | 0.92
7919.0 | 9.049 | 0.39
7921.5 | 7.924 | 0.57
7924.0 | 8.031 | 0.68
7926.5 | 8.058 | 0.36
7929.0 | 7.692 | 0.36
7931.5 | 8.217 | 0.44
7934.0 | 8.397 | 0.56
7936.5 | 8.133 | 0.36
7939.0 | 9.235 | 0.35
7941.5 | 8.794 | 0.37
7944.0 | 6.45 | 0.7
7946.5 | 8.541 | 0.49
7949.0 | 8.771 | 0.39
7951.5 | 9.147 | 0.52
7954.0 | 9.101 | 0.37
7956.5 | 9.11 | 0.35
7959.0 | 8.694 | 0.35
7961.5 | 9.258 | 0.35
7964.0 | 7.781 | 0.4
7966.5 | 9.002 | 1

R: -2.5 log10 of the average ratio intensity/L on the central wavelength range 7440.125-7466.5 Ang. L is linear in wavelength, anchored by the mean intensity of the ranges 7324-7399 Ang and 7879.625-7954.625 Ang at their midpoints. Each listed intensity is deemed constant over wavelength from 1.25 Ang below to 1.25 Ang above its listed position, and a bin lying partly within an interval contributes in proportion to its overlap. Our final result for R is 0.05 mag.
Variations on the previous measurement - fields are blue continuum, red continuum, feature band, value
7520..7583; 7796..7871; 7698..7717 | -0.086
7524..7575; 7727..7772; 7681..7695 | -0.040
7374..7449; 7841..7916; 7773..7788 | 0.035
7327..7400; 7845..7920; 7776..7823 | -0.002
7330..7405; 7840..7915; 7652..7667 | 0.037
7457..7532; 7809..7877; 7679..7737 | -0.022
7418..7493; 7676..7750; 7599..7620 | 0.036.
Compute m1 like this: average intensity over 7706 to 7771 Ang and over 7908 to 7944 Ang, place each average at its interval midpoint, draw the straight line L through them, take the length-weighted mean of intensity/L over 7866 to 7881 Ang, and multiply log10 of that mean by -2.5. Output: -0.072 mag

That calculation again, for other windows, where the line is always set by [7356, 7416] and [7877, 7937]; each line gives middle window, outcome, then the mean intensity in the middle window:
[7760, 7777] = 0.01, 8.82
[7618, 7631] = 0.00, 9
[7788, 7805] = -0.03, 9.16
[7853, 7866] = 0.08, 8.22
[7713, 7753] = 0.02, 8.78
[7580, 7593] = 0.01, 9.01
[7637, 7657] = 0.01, 8.9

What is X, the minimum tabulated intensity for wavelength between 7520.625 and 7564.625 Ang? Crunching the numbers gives 7.141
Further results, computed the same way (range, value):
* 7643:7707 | 8.109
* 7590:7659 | 7.538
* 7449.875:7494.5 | 8.302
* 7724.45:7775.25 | 7.917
